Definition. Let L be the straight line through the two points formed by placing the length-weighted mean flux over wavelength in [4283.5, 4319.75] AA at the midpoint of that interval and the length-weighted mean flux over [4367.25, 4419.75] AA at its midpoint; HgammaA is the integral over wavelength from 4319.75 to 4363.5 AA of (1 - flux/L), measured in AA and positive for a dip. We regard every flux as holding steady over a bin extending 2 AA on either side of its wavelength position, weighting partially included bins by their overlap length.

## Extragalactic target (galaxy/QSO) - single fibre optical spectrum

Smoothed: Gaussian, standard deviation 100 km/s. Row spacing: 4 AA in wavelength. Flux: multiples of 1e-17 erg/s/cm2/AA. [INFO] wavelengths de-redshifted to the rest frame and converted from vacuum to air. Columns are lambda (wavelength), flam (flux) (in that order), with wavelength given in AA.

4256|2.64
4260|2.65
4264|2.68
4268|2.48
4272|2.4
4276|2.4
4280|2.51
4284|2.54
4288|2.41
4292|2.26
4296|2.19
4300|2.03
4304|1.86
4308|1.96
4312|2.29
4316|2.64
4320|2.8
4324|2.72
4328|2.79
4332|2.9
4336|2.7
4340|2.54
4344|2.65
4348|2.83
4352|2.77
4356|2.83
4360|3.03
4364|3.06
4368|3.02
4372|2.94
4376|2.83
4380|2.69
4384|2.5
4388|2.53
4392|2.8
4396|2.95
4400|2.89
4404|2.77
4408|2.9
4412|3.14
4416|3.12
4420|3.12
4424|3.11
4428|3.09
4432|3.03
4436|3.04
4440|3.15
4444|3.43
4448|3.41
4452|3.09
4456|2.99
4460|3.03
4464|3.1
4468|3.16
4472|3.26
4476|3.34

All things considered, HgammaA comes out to -4.7 AA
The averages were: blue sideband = 2.26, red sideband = 2.86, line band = 2.79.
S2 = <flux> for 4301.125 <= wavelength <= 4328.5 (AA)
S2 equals 2.4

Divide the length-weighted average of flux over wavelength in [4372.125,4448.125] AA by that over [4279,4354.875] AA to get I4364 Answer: 1.19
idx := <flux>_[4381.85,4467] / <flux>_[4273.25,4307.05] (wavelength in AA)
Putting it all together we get 1.33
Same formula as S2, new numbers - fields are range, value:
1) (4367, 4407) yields 2.79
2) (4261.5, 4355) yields 2.5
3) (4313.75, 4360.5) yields 2.76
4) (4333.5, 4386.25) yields 2.8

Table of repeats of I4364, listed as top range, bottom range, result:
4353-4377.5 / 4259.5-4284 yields 1.17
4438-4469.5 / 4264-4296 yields 1.30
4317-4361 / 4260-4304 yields 1.16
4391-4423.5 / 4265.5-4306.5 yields 1.29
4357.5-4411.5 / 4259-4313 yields 1.22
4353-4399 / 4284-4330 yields 1.20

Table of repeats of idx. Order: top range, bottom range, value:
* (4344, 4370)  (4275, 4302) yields 1.24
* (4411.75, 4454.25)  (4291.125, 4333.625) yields 1.31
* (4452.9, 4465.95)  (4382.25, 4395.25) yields 1.15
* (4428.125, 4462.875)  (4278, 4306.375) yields 1.39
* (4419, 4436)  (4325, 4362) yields 1.11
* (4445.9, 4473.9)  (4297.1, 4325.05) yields 1.36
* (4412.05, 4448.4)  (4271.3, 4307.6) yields 1.39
